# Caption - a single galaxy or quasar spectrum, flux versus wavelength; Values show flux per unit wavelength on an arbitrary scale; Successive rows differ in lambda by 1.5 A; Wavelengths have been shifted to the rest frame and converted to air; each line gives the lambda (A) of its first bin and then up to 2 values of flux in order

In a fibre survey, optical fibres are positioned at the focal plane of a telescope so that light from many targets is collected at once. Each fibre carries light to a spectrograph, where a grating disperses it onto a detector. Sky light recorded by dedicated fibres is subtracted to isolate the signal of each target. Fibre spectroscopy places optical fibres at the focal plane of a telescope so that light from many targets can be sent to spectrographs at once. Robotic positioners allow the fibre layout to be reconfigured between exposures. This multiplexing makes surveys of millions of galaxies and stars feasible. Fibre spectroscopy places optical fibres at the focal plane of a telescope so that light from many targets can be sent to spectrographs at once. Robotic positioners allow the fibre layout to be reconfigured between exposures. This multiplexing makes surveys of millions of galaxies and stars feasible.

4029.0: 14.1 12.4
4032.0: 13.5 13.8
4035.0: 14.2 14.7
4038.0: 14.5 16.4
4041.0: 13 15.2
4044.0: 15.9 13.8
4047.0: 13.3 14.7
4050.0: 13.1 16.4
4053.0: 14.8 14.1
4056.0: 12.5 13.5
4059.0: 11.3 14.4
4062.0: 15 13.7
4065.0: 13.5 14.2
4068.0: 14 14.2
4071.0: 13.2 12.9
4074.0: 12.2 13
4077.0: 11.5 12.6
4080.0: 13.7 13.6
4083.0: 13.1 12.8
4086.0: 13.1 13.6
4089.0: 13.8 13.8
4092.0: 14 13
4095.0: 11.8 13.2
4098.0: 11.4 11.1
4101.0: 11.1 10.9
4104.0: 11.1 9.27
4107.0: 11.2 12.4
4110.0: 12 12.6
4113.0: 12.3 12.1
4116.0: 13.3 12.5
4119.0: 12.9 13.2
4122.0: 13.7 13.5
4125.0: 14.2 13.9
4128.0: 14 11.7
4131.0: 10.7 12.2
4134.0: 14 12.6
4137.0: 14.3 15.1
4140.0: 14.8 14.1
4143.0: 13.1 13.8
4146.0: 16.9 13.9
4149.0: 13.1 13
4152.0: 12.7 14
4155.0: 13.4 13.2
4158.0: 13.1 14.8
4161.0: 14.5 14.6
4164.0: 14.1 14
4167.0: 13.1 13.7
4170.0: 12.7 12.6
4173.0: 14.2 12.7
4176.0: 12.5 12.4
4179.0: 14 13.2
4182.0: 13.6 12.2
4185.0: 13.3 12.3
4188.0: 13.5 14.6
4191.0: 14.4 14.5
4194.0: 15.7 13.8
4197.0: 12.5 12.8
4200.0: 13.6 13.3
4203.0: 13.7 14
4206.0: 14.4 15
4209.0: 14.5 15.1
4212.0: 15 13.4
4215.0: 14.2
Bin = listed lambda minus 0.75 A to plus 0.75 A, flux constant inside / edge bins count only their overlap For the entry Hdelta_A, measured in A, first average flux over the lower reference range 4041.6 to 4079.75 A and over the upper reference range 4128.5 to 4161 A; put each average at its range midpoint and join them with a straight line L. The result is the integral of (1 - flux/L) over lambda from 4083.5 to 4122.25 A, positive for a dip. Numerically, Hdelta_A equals 3.60 A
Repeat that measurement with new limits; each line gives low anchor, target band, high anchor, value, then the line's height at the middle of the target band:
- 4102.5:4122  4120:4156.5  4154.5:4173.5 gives -1.94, 12.9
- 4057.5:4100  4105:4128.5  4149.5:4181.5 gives 1.01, 13.3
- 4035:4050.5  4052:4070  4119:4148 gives 0.64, 14.3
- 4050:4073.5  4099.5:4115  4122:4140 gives 2.35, 13.5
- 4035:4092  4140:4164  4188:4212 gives 0.15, 14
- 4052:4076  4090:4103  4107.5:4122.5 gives 0.74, 13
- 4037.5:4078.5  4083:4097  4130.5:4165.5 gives 0.59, 13.8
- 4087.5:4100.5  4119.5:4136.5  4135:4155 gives 0.60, 13.6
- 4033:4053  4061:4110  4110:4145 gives 4.05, 13.9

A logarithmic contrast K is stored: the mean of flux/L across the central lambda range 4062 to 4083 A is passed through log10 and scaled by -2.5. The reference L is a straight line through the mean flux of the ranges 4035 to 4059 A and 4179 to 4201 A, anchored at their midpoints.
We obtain 0.07 mag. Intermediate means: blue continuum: 14.3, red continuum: 13.6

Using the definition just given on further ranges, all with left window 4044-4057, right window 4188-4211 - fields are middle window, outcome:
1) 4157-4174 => 0.029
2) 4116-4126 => 0.063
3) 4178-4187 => 0.080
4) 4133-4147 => -0.010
